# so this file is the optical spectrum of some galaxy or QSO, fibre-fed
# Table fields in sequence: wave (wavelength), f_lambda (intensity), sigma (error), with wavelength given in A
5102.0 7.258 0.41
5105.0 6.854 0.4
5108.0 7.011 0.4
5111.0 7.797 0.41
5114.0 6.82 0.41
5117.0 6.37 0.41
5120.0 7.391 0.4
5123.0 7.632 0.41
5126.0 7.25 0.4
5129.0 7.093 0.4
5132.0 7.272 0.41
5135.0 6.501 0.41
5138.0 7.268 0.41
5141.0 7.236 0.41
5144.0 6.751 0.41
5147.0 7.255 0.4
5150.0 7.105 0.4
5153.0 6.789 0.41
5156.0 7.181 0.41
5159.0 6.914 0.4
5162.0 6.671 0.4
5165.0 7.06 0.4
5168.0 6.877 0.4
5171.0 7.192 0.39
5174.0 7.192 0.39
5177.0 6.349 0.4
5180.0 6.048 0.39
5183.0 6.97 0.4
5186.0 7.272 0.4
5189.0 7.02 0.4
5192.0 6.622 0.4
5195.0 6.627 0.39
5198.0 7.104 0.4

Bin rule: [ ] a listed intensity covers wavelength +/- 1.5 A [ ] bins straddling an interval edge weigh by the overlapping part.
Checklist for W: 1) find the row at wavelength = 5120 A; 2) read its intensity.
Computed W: 7.391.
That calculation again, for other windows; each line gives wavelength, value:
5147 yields 7.255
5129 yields 7.093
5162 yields 6.671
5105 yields 6.854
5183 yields 6.97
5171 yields 7.192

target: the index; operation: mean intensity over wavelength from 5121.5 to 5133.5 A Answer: 7.31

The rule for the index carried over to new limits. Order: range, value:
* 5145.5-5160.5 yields 7.05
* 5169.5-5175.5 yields 7.19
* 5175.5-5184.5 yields 6.46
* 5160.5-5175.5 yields 7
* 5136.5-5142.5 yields 7.25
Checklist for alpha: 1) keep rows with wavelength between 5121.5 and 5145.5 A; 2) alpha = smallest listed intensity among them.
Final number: 6.501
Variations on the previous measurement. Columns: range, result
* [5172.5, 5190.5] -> 6.048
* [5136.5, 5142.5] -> 7.236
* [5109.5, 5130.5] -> 6.37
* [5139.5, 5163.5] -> 6.671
